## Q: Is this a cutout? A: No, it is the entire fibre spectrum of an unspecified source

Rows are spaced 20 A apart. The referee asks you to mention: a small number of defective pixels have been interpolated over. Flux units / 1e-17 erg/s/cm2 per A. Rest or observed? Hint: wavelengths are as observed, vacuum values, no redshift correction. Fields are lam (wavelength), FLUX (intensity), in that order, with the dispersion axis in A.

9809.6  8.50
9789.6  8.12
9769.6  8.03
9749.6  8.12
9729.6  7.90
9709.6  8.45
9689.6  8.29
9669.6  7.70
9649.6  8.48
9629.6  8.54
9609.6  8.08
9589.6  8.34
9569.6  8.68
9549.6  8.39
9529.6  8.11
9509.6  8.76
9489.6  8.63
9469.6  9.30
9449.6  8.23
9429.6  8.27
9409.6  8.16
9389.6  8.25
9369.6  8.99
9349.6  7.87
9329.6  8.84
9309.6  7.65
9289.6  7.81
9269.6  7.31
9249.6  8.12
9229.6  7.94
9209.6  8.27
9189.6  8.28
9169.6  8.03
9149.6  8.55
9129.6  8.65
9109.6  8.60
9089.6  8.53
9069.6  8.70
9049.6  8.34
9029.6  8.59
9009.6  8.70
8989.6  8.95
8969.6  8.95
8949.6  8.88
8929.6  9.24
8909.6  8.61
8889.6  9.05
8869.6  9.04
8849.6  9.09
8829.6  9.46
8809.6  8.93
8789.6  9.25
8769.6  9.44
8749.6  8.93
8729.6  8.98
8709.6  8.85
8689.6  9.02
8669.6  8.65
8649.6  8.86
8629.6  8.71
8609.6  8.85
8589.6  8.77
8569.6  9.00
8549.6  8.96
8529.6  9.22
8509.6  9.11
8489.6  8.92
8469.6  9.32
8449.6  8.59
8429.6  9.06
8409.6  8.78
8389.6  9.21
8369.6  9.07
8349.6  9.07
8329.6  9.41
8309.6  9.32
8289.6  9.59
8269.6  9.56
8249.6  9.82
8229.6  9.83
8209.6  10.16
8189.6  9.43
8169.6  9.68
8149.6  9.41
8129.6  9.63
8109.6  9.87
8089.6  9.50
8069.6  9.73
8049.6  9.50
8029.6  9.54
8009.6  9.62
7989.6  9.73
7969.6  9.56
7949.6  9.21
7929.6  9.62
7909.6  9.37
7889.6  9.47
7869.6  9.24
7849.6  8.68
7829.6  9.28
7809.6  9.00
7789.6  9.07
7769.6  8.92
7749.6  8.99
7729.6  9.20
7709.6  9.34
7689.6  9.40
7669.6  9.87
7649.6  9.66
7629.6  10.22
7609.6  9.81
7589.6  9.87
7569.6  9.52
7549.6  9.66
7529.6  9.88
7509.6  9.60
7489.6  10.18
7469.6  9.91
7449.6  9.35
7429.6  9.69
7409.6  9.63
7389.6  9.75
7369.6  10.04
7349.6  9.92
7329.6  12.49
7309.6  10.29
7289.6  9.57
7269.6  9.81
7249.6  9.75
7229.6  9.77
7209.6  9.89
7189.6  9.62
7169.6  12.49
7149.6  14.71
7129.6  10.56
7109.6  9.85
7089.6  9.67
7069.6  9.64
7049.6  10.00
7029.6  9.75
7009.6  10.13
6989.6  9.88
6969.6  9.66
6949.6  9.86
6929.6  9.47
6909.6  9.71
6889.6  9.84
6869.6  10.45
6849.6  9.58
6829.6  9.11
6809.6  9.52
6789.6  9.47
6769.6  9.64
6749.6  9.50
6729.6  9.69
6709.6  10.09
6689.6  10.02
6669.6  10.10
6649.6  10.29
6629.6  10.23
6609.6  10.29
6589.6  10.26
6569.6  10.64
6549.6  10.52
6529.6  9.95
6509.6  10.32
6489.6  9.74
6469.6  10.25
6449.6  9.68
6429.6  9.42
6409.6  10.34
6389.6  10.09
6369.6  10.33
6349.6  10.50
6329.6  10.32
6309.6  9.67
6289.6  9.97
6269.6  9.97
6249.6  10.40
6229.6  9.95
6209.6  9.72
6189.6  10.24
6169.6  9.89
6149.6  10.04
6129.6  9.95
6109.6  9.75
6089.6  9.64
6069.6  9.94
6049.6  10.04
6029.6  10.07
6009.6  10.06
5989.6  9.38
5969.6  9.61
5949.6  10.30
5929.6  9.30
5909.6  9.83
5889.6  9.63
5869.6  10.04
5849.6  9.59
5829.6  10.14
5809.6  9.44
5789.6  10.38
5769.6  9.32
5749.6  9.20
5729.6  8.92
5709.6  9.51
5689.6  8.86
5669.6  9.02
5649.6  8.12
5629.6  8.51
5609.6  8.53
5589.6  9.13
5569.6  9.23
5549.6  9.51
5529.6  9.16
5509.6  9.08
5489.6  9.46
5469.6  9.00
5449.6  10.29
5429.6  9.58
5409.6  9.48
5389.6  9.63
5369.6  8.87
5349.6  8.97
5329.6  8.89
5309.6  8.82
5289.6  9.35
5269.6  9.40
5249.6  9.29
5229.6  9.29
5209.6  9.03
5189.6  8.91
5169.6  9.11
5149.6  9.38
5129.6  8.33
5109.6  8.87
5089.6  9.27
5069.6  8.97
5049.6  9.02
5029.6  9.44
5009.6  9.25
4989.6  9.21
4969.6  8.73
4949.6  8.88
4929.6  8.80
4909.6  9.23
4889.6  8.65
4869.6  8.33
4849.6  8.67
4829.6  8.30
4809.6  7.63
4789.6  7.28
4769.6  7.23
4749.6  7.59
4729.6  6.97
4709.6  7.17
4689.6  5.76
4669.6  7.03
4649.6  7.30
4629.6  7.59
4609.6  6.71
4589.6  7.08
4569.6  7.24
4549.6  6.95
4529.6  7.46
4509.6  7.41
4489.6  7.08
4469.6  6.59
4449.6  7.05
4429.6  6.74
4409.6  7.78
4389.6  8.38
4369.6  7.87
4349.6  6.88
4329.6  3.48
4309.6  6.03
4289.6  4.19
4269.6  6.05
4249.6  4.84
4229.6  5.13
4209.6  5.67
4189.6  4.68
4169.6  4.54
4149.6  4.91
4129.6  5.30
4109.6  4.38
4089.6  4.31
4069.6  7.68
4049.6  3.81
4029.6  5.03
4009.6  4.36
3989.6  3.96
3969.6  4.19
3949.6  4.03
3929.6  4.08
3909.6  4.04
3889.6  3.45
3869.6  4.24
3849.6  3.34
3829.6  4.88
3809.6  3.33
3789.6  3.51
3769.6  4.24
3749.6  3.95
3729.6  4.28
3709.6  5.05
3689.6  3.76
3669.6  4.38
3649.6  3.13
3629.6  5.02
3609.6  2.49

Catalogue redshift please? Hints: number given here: 0.09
